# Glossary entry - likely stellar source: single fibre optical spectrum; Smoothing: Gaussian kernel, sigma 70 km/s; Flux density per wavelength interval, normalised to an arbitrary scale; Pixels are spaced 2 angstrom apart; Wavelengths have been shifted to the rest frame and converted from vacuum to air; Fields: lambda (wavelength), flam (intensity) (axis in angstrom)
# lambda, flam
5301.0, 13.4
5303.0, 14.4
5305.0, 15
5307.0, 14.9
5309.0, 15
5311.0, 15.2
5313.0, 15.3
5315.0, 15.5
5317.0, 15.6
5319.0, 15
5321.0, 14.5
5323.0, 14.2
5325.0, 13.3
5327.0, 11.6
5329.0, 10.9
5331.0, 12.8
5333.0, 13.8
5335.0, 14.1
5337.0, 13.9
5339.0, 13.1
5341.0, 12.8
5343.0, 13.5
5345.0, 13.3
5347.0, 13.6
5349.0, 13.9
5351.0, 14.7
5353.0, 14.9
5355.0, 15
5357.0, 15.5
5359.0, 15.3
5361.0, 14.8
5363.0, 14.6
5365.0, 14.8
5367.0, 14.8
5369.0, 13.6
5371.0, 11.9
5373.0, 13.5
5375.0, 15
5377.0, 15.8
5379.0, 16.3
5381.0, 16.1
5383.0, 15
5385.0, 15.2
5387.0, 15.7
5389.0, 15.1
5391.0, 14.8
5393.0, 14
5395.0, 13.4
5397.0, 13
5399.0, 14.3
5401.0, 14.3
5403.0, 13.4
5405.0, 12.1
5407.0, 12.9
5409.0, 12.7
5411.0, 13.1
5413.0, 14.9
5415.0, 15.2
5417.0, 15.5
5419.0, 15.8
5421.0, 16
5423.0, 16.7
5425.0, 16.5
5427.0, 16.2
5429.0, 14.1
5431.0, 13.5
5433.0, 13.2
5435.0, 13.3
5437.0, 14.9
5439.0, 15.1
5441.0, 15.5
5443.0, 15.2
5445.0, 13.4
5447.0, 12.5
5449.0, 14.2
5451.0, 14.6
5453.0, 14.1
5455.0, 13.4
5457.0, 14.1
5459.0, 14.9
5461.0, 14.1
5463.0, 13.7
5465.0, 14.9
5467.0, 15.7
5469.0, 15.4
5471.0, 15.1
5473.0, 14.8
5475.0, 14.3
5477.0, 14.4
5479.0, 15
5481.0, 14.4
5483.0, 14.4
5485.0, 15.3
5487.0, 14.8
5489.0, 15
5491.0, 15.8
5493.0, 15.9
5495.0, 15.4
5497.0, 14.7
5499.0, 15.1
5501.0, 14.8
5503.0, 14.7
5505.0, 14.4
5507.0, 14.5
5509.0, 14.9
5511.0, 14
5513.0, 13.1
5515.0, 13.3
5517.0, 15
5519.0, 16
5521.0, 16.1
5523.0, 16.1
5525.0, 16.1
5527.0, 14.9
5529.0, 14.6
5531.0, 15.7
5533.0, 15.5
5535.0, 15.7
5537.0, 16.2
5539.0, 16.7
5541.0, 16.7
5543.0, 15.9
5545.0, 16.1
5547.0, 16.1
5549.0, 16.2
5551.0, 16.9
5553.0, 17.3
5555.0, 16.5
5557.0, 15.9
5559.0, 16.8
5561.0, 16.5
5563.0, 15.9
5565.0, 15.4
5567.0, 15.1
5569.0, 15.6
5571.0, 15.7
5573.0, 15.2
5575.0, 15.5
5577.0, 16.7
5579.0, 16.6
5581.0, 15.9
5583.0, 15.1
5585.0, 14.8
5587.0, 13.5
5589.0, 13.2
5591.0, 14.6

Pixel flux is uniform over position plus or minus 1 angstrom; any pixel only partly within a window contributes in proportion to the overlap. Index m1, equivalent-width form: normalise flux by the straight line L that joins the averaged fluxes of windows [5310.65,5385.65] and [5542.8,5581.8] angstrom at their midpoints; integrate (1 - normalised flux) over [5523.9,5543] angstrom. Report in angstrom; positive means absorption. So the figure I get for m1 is 0.1 angstrom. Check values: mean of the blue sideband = 14.3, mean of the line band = 15.8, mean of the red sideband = 16.1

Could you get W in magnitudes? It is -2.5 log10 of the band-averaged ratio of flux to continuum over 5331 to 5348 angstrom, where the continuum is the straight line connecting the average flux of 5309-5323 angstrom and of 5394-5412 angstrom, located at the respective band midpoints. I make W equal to 0.087 mag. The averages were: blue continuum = 15.1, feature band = 13.5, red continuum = 13.2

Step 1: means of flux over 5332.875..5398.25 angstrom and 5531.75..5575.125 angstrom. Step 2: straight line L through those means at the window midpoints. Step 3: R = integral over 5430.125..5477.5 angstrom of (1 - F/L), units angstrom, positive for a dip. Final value 2.61 angstrom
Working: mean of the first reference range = 14.4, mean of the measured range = 14.3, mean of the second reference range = 16.1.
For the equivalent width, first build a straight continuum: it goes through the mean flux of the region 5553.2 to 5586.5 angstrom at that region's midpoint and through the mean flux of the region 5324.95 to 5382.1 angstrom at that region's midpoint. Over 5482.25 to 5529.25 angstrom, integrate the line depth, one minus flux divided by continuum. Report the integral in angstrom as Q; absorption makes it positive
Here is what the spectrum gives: 1.0 angstrom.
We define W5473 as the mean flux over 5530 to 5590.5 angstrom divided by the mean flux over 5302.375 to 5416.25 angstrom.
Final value 1.1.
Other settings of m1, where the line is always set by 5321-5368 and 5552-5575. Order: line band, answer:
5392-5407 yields 0.99 angstrom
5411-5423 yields -0.66 angstrom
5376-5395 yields -1.27 angstrom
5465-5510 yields 0.89 angstrom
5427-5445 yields 0.44 angstrom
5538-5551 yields -0.45 angstrom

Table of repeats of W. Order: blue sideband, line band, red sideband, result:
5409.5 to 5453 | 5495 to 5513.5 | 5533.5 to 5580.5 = 0.07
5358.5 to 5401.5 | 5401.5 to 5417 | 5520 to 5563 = 0.10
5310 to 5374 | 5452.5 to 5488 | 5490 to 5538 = 0.02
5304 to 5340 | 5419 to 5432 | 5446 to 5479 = -0.09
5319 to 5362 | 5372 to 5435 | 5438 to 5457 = -0.04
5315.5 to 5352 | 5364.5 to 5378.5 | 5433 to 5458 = -0.04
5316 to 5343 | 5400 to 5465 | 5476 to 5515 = -0.01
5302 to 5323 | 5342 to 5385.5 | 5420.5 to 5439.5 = 0.03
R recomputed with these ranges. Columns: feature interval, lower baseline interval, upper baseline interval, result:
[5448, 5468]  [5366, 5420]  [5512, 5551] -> 0.8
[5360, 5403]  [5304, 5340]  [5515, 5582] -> 0.1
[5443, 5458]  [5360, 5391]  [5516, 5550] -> 1.4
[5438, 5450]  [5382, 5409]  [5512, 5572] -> 0.2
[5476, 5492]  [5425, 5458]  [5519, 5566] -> 0.2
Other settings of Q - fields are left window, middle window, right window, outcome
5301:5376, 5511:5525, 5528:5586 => 0.6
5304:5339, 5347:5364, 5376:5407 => -0.5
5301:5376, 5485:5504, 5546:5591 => 0.1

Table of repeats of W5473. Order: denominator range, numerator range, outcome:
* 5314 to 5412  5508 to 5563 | 1.12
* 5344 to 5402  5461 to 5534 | 1.03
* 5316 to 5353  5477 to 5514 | 1.08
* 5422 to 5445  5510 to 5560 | 1.06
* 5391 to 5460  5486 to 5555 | 1.08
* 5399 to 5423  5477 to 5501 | 1.05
